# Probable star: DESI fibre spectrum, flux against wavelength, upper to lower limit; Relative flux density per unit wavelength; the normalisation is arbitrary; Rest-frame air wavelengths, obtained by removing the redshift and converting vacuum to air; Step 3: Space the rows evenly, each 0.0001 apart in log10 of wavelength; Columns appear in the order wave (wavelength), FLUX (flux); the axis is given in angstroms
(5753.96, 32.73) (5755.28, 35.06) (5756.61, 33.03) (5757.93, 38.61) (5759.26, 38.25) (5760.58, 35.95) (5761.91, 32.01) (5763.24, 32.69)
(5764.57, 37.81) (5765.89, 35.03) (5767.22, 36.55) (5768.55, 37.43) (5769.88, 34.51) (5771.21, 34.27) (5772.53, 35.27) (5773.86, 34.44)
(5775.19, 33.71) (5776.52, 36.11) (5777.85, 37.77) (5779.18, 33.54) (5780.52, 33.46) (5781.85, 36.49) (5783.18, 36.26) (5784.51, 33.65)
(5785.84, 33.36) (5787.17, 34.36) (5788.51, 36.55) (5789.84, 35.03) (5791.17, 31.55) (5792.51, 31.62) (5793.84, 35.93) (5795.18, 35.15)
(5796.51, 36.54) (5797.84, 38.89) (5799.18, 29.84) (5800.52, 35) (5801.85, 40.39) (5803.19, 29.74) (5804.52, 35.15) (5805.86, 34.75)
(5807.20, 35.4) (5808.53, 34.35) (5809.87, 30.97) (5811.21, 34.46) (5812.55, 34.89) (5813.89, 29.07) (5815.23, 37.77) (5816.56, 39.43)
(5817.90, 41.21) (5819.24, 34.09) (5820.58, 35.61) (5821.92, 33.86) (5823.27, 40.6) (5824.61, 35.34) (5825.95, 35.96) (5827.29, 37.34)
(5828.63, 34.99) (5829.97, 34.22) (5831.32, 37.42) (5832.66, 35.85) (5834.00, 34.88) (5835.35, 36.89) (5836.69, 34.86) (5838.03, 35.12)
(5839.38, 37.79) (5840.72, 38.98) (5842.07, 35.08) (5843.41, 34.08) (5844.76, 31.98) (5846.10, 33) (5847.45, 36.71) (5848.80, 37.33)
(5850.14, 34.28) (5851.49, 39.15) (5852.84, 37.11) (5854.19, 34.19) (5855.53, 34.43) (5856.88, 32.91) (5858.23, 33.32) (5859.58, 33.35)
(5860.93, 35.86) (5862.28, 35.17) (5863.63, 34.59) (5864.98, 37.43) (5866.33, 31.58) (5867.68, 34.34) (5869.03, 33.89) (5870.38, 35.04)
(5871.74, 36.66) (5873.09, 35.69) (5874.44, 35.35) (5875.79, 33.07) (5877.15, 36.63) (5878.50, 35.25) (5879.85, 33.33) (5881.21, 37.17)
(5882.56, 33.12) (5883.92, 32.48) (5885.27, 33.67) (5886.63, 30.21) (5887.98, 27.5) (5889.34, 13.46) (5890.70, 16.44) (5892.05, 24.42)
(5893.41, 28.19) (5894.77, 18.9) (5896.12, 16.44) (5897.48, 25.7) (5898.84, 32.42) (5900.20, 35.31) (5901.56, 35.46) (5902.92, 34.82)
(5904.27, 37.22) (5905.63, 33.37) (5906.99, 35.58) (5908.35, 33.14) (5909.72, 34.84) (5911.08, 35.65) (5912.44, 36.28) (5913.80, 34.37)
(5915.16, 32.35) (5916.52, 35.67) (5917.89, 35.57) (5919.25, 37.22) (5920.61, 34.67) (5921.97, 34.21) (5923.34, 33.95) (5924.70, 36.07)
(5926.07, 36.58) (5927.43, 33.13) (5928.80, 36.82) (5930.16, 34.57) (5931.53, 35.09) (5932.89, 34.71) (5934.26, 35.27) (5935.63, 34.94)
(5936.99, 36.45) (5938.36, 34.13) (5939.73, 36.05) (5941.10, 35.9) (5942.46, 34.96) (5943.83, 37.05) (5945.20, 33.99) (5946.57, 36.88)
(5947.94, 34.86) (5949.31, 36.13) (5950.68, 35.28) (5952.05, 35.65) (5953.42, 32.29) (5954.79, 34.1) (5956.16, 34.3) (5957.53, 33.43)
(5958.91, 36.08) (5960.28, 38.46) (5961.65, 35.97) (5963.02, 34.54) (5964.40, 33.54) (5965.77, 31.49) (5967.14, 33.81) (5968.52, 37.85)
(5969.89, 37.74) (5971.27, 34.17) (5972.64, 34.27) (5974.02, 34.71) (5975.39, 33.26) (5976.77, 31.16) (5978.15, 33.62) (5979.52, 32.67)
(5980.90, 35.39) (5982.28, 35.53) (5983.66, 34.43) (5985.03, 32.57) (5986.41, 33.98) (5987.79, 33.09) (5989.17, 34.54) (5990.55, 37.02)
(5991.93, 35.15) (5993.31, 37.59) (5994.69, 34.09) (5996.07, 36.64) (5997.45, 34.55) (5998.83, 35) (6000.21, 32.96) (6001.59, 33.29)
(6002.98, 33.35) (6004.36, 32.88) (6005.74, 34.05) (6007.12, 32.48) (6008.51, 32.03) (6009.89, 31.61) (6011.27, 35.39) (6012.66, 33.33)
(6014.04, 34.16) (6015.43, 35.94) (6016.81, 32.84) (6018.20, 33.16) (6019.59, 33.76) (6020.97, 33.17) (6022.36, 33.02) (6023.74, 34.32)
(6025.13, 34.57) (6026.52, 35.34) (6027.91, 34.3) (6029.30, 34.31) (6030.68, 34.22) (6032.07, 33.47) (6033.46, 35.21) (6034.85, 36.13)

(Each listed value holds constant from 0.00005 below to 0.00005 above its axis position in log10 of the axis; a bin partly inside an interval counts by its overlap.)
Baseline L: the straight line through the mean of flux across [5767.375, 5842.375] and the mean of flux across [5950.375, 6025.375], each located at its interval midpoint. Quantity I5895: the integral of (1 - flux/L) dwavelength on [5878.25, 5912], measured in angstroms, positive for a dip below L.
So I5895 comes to 4.5 angstroms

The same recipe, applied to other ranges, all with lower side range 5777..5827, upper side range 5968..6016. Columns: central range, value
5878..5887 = 0.3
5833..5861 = -0.3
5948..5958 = 0.0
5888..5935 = 3.6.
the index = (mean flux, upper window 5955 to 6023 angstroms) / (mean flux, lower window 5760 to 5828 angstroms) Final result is 0.98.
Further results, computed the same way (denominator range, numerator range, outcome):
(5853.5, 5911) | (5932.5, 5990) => 1.09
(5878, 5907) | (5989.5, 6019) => 1.16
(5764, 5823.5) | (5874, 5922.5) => 0.90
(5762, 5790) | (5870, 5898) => 0.84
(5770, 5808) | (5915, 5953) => 1.01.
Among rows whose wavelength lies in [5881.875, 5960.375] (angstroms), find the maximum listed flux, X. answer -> 38.46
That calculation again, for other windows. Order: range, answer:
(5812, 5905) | 41.21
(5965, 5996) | 37.85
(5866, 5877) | 36.66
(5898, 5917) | 37.22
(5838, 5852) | 39.15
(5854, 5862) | 35.86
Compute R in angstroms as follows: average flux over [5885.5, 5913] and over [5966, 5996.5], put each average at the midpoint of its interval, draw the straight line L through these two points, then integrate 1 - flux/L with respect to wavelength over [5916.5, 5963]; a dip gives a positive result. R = -4.9 angstroms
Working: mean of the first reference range 29.3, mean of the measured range 35.3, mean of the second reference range 34.6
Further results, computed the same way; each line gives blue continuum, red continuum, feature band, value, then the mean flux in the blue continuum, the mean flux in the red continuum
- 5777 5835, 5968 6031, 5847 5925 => 4.1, 35.2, 34.2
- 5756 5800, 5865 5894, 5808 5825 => -0.9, 35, 31.4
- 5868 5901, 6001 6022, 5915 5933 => -2.3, 30.1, 33.4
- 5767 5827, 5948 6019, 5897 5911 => 0.3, 35.1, 34.3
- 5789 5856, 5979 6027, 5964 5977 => 0.0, 35.4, 34.1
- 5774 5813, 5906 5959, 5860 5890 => 1.4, 34.6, 35.1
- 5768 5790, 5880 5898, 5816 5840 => -4.1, 35.1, 26.2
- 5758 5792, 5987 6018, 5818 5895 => 2.1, 35.1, 34.2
